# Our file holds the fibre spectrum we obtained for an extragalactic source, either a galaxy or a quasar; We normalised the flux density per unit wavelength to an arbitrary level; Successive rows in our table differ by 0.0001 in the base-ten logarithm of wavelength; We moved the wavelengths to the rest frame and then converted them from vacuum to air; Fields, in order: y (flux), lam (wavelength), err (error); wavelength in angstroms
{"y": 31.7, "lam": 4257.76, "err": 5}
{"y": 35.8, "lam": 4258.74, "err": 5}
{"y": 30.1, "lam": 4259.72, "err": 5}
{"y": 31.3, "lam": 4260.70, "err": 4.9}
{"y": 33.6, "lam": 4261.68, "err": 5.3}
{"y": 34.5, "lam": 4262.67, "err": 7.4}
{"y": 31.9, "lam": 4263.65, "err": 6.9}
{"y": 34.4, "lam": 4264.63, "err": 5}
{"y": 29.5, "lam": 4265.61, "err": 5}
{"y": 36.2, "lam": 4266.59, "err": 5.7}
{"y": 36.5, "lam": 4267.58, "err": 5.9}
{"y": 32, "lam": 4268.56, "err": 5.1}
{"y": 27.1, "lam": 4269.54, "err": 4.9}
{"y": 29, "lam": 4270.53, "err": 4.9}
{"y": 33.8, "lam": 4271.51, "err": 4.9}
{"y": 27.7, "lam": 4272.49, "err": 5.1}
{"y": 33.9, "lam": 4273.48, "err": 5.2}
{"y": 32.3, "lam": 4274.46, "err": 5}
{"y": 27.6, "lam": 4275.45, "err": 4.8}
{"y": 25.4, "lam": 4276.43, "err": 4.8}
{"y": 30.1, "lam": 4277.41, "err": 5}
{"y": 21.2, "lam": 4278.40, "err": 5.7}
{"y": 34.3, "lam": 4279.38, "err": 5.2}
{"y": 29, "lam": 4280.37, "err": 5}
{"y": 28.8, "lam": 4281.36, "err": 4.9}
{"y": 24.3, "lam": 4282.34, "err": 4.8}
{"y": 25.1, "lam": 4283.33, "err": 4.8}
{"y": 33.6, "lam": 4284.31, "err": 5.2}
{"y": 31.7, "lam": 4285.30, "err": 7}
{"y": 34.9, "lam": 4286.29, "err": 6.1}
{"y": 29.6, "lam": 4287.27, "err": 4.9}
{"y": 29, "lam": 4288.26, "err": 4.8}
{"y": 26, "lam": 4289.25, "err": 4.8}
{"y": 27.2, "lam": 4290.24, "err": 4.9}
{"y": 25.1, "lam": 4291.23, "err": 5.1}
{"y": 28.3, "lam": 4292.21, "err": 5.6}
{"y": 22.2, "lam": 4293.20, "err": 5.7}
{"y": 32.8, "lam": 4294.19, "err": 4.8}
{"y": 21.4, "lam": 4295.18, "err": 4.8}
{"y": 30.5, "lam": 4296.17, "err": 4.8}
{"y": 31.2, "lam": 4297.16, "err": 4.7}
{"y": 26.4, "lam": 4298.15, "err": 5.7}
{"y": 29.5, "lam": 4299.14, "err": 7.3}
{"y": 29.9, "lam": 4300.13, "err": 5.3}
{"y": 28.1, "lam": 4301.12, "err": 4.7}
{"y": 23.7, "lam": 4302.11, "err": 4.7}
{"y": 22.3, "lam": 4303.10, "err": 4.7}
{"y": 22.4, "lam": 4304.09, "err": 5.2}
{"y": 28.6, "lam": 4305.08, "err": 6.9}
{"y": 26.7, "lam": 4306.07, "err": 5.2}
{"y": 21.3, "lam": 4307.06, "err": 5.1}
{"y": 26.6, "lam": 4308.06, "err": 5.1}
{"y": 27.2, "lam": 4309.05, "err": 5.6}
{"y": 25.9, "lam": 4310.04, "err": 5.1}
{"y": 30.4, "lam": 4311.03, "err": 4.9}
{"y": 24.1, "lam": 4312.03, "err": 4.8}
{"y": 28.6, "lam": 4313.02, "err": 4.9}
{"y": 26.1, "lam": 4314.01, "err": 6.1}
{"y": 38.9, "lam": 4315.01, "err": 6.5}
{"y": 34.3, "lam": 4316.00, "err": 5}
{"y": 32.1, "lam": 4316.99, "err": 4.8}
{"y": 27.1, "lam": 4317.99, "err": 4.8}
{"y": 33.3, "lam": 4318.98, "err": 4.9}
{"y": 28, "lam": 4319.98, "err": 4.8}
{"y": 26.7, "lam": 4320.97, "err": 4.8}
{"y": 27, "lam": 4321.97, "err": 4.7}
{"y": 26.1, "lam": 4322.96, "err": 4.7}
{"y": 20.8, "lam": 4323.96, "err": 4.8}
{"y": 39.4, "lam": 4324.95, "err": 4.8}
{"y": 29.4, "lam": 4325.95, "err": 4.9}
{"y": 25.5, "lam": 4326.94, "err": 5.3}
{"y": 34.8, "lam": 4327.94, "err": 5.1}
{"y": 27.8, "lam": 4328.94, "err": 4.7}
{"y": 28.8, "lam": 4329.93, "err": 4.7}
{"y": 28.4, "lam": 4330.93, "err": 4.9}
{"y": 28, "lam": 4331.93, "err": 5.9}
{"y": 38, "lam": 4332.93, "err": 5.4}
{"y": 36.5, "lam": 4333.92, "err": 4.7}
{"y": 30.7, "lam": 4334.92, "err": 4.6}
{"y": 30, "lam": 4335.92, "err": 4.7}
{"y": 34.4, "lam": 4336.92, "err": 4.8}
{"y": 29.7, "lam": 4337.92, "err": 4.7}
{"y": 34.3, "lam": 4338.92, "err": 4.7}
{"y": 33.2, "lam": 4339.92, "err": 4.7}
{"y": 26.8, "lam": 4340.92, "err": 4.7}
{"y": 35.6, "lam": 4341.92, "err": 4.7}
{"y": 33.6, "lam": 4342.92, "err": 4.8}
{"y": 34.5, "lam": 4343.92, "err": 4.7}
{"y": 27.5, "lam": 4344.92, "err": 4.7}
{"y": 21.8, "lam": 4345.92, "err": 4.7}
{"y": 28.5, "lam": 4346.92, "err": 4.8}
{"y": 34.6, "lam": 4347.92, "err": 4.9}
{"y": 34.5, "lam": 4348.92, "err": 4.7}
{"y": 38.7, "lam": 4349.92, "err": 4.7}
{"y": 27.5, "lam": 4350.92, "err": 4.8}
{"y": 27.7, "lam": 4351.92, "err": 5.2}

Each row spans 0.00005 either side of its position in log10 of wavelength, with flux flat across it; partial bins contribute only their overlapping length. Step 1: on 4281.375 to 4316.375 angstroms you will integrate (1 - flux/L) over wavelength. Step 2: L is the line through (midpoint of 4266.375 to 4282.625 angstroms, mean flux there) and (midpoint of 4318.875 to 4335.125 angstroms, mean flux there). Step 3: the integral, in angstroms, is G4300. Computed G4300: 2.43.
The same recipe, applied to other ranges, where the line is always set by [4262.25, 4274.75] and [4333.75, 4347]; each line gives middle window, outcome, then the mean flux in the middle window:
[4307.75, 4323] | 1.21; 29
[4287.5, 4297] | 1.40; 27.1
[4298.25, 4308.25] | 1.83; 25.9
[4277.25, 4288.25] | 0.93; 29.3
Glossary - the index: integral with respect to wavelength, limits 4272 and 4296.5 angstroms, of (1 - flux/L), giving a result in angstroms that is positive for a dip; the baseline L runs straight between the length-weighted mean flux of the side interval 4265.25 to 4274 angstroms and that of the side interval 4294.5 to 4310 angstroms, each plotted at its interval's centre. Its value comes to 0.8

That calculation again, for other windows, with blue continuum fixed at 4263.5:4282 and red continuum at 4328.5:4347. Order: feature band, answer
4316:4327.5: 0.7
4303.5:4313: 1.5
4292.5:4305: 1.6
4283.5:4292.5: 0.4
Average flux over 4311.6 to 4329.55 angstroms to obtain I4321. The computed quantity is 29.5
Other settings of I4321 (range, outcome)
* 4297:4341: 29.1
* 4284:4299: 28.6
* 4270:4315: 28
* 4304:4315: 26.9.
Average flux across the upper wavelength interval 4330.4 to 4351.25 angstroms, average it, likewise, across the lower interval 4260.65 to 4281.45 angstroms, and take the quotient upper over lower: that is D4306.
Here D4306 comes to 1.0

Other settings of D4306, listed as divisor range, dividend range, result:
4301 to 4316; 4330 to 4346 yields 1.17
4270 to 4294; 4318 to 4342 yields 1.06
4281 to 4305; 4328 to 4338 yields 1.14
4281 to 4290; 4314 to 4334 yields 1.04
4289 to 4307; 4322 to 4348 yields 1.15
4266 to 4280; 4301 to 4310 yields 0.82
